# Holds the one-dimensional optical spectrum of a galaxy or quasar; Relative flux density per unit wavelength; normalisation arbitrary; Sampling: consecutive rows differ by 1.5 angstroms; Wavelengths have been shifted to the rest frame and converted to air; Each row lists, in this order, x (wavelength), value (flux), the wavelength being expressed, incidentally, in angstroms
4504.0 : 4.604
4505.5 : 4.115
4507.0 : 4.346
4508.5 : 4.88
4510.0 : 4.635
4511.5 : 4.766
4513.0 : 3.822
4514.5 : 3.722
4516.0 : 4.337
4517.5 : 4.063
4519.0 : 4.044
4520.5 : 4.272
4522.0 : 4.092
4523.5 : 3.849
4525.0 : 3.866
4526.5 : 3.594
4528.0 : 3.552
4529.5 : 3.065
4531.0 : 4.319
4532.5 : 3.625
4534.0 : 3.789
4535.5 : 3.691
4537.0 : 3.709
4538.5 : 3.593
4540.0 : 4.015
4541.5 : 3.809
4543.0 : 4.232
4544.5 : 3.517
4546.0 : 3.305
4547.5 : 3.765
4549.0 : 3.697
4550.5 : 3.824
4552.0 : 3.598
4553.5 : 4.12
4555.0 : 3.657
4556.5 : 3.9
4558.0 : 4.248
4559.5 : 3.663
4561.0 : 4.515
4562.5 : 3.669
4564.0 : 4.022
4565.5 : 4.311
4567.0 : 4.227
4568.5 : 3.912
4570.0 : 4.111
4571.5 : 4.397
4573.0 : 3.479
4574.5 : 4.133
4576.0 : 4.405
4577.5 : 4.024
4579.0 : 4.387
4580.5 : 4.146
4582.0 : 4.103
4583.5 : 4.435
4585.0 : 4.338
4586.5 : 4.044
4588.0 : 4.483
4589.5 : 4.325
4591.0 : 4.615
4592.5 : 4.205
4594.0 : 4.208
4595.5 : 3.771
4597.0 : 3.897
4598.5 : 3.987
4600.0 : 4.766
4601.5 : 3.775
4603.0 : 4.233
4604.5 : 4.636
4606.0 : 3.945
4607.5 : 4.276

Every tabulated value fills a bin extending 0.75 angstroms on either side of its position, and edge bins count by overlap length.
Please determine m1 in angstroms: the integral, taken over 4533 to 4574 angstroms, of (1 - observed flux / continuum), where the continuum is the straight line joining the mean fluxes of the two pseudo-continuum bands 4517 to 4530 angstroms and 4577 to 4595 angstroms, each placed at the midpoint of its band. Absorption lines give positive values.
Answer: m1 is 1.7 angstroms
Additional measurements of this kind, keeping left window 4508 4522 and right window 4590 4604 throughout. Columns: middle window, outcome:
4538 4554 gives 1.7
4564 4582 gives 0.3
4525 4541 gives 2.0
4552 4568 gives 0.8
